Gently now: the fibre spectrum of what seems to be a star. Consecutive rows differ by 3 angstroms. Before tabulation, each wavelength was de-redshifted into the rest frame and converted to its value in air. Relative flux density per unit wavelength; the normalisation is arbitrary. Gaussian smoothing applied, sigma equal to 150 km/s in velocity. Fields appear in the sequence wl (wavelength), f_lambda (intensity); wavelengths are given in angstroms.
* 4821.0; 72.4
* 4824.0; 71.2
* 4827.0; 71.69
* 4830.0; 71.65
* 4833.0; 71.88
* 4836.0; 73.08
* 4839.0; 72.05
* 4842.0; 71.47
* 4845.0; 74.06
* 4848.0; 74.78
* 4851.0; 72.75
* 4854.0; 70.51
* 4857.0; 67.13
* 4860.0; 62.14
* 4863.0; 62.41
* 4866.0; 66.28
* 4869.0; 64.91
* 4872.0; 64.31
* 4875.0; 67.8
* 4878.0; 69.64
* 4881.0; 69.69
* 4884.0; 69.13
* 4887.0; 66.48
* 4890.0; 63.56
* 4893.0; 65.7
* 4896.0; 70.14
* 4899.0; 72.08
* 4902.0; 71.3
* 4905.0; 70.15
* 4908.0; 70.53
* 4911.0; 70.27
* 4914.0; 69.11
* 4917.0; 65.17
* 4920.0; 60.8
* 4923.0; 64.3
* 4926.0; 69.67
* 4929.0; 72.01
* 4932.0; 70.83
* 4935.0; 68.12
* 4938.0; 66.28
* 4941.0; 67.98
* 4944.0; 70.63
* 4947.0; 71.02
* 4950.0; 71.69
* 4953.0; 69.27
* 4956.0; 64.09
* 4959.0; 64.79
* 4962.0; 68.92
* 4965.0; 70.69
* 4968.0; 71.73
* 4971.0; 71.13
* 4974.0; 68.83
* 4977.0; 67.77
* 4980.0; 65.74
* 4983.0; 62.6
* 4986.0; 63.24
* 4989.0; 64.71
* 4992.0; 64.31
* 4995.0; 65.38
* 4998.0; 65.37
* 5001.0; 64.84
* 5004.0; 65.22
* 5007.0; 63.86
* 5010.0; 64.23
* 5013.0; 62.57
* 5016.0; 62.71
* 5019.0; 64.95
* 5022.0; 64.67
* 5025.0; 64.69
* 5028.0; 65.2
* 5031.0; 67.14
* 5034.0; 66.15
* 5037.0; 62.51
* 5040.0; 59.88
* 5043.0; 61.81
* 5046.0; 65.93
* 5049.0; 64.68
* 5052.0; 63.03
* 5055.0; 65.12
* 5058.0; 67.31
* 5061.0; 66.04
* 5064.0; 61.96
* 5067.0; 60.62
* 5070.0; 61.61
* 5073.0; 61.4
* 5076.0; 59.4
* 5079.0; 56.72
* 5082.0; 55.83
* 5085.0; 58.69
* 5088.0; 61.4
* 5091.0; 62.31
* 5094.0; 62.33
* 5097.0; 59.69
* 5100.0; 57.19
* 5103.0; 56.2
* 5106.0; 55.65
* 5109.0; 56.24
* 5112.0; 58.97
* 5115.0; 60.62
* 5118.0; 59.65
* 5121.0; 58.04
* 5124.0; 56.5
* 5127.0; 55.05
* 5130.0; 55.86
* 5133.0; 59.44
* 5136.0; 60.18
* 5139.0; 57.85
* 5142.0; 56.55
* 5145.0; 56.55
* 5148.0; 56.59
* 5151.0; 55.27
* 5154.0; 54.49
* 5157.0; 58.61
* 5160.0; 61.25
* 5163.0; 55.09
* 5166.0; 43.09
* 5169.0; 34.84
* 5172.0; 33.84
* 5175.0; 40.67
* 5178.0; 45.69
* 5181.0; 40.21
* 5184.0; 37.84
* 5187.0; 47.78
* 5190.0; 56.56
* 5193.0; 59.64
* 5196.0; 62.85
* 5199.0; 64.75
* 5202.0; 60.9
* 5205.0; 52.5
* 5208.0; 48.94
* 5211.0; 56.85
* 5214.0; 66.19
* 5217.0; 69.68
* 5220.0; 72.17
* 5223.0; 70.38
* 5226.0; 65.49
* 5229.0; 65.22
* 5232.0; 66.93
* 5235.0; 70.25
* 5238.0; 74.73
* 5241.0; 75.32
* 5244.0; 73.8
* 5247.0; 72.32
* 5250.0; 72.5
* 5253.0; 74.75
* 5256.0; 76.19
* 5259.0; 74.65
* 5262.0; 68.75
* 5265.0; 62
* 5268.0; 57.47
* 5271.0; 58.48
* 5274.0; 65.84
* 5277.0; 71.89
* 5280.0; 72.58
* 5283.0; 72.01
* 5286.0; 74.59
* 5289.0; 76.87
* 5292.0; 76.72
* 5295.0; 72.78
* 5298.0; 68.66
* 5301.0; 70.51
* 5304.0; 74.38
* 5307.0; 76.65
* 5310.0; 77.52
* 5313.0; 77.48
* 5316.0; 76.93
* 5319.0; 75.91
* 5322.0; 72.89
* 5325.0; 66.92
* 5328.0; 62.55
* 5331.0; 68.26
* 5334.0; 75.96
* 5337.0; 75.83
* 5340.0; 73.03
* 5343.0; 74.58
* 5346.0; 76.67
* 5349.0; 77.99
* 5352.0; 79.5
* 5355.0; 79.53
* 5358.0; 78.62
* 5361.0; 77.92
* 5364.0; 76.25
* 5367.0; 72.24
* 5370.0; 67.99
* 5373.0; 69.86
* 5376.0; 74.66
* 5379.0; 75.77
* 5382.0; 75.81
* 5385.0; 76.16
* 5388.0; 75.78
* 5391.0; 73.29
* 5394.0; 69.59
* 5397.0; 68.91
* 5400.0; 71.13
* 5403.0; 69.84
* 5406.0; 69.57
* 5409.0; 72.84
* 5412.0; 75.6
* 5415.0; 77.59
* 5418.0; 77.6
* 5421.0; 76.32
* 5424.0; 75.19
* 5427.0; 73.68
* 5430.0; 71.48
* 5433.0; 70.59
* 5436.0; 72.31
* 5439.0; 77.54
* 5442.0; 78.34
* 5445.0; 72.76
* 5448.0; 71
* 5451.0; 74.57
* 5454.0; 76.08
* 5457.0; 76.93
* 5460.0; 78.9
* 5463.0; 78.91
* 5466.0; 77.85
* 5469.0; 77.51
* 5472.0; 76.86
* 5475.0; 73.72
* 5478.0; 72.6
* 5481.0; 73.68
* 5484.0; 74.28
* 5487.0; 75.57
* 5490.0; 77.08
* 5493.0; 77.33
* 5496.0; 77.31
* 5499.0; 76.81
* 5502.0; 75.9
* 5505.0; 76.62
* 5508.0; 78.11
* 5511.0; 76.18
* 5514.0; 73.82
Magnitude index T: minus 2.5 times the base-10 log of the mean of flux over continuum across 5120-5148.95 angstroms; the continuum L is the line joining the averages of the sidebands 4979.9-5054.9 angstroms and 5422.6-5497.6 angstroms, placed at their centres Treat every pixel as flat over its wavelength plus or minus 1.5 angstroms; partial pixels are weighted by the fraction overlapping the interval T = 0.17 mag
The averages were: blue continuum 64.2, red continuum 75.3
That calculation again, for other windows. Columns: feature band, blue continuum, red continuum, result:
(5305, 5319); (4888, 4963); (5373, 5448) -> -0.06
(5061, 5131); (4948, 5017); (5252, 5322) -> 0.16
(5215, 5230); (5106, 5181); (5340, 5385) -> -0.12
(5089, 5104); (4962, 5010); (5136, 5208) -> -0.03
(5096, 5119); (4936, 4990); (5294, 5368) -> 0.21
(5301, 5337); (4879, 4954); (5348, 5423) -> 0.01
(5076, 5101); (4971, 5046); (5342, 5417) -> 0.13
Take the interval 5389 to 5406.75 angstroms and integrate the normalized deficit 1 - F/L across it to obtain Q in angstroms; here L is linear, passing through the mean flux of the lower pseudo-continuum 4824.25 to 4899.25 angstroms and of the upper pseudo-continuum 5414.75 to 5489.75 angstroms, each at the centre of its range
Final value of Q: 1.0 angstroms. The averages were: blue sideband 69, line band 70.6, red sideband 75.3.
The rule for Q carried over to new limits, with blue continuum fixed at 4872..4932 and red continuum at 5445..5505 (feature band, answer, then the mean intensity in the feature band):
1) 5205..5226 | 2.64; 63.3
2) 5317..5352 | 0.42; 73.1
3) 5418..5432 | 0.15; 74.4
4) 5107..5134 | 5.09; 57.7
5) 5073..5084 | 1.97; 57.9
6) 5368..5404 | 1.09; 72.4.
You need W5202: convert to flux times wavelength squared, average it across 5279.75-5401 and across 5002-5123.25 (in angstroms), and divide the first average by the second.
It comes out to 1.33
